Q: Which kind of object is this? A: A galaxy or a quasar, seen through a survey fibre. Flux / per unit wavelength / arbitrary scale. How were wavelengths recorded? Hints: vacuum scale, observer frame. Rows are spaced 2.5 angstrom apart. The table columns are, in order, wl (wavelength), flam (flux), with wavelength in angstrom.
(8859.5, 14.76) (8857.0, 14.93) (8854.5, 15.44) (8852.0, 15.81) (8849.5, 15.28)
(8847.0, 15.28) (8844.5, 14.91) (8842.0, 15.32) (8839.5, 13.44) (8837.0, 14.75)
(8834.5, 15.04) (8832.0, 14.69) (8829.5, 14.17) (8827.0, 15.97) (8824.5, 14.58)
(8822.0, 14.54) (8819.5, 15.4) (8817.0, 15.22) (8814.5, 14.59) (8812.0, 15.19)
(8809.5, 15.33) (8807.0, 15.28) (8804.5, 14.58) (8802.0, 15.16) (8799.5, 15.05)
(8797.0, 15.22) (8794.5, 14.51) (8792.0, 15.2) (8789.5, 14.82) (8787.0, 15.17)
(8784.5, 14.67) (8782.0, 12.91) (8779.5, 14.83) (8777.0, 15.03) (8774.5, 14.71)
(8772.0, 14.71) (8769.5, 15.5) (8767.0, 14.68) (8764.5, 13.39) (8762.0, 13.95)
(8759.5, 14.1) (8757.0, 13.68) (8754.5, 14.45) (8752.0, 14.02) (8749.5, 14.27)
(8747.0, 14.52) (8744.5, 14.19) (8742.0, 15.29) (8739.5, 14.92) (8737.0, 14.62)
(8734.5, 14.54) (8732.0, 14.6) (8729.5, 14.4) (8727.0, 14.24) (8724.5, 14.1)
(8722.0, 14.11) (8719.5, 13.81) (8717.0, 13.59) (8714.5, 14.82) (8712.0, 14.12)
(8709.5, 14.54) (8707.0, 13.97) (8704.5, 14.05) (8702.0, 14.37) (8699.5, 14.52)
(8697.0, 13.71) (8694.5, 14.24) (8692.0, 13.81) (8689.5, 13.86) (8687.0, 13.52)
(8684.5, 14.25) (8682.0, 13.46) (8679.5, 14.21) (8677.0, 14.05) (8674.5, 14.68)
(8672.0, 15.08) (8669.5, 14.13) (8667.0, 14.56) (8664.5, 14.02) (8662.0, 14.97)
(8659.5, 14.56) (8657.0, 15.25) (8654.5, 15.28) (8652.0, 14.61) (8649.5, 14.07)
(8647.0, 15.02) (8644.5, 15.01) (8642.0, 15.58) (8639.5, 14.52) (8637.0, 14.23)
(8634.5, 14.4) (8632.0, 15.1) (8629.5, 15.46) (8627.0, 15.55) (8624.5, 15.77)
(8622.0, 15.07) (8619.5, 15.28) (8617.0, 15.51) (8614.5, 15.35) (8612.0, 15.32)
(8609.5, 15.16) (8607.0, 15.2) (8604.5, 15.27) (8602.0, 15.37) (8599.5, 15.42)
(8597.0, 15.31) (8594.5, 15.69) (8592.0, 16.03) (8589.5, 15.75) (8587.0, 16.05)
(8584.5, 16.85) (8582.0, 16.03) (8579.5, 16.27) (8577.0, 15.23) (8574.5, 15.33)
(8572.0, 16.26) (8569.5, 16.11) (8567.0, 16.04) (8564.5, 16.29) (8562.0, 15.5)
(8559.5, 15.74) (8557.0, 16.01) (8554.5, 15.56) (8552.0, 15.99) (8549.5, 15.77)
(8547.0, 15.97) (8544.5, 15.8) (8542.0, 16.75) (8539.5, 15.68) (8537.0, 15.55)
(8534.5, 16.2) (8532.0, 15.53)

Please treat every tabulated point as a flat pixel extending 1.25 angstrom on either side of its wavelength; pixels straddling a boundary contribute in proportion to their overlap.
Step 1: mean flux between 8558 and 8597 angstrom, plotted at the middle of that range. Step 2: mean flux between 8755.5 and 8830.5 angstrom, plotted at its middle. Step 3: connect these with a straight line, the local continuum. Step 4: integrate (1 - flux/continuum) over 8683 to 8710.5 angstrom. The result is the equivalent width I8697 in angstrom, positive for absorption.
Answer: 2.2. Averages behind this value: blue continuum 15.9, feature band 14.1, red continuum 14.7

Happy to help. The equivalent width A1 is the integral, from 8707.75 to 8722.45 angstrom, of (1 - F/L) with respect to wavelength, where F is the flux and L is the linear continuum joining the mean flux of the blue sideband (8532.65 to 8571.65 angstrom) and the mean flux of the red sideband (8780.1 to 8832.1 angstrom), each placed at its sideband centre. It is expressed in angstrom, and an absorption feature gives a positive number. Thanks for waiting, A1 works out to 1.1 angstrom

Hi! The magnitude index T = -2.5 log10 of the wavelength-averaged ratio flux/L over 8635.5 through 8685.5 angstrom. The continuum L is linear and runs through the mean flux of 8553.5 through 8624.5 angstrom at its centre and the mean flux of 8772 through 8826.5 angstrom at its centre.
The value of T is 0.06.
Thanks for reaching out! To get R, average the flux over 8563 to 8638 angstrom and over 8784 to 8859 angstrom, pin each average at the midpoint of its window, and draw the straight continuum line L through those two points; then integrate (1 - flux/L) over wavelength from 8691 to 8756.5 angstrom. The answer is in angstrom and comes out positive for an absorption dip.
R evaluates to 4.1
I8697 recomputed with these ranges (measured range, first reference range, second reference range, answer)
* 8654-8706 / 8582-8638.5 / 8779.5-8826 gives 3.2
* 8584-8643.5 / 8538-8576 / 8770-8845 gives 1.2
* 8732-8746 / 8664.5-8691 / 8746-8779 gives -0.4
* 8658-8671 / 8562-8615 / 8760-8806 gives 0.7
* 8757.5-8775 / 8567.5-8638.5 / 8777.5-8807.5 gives 0.6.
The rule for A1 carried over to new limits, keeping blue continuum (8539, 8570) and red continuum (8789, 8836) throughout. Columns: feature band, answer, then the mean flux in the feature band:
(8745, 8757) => 0.8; 14.2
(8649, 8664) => 0.7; 14.8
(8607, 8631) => 0.5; 15.4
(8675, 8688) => 1.3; 14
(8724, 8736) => 0.7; 14.4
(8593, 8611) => 0.5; 15.4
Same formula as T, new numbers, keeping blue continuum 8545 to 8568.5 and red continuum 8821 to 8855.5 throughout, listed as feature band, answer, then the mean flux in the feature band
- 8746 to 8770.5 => 0.07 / 14.2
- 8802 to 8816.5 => 0.00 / 15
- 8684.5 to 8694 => 0.12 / 13.8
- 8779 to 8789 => 0.05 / 14.4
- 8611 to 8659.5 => 0.04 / 15.1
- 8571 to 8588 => -0.01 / 16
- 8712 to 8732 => 0.08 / 14.2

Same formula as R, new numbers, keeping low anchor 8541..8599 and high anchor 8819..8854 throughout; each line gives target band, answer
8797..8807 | 0.0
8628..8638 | 0.5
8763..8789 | 1.0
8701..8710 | 0.7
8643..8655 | 0.6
